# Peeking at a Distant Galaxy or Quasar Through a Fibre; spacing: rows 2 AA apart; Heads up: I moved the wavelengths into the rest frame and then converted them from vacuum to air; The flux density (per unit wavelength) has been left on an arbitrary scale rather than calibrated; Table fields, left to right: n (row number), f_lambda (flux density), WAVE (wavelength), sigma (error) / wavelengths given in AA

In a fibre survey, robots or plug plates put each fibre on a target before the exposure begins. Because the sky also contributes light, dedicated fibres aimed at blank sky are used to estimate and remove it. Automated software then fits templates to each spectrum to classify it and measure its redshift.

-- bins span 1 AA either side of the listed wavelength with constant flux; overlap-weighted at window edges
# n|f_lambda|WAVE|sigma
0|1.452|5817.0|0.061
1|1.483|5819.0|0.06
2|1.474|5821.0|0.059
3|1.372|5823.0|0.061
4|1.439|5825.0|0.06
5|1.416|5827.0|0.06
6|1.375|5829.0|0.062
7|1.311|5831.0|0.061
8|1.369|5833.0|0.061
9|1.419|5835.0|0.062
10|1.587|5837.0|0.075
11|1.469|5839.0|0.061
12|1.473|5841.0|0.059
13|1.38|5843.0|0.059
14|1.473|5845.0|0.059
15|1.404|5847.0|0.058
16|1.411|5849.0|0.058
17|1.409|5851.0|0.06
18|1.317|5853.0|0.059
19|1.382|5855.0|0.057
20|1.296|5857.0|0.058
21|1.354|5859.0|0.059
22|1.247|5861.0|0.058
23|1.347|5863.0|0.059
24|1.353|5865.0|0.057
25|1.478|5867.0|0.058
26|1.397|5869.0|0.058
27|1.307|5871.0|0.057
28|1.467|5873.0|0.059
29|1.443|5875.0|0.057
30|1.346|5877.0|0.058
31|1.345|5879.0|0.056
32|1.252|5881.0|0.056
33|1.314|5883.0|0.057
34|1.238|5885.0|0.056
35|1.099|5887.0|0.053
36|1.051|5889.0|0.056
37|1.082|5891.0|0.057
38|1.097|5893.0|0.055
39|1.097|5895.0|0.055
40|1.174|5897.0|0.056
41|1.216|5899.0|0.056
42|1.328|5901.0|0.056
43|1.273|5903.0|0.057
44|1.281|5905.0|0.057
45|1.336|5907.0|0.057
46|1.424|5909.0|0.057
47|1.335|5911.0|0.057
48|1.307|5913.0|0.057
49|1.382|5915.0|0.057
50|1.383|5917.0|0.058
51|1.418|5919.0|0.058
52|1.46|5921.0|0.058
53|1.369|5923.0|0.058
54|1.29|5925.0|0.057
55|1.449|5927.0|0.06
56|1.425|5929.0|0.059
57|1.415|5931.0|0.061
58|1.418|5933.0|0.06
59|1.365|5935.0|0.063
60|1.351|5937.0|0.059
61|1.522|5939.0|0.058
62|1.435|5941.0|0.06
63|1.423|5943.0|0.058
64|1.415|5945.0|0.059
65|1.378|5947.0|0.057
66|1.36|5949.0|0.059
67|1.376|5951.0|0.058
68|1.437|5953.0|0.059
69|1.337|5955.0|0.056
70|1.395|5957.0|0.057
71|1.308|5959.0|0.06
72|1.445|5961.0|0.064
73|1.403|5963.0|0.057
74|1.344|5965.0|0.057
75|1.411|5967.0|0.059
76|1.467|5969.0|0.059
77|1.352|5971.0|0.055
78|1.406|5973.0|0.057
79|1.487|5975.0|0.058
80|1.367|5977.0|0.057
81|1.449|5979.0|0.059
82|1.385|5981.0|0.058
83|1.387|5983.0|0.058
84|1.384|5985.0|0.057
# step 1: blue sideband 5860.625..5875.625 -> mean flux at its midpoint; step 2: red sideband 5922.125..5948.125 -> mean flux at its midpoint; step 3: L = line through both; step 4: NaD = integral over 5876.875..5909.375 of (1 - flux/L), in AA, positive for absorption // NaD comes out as 3.87 AA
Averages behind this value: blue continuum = 1.38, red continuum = 1.4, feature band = 1.23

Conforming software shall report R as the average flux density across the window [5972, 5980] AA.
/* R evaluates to 1.43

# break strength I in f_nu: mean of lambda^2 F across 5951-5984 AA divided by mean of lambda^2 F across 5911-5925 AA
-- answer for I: 1.0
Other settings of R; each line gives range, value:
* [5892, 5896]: 1.1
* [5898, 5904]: 1.27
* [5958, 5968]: 1.38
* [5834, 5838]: 1.5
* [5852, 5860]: 1.34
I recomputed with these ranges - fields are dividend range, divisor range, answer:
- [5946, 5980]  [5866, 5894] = 1.12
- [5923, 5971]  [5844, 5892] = 1.08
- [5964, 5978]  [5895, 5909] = 1.13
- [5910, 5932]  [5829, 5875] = 1.02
